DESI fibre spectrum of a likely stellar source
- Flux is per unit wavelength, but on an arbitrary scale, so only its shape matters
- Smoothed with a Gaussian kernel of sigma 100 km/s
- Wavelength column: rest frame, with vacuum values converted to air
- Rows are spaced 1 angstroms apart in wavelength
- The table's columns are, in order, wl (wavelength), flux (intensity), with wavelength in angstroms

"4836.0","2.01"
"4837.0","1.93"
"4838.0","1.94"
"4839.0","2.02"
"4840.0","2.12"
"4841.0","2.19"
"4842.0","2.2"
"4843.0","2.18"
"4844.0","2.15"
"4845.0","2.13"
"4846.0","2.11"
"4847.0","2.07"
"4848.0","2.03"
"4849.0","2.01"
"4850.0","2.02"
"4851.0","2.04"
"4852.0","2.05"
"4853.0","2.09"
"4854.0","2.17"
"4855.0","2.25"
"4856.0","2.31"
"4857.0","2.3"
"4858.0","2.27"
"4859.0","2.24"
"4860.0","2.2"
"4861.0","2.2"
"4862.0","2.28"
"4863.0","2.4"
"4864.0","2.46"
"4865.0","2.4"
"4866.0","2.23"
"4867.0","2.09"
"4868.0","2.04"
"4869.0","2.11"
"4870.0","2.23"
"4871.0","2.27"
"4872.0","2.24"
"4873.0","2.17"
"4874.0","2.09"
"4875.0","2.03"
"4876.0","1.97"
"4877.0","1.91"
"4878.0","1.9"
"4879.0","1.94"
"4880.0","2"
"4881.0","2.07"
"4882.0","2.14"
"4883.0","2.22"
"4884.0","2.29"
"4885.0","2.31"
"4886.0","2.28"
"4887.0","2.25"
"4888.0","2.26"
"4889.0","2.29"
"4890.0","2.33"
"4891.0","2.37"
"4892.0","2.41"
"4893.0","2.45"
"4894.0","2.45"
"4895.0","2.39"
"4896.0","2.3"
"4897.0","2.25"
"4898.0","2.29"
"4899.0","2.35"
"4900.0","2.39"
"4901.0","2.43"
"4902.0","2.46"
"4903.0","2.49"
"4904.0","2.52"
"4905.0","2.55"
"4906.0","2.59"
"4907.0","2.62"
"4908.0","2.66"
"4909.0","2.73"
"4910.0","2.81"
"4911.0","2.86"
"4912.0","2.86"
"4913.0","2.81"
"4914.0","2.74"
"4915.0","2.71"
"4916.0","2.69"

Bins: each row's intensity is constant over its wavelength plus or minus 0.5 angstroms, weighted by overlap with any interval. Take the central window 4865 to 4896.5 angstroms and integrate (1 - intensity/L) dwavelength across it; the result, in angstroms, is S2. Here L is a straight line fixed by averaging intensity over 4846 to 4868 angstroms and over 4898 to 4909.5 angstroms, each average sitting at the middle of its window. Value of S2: 2.1 angstroms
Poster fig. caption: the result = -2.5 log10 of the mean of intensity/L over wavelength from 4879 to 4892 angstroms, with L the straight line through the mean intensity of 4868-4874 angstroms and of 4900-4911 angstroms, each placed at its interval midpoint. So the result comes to 0.06 mag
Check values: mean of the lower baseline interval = 2.18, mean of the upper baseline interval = 2.59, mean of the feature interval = 2.23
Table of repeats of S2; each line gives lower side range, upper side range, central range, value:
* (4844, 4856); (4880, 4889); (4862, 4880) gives 0.2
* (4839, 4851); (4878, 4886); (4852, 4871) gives -1.0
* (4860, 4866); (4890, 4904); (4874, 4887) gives 1.5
